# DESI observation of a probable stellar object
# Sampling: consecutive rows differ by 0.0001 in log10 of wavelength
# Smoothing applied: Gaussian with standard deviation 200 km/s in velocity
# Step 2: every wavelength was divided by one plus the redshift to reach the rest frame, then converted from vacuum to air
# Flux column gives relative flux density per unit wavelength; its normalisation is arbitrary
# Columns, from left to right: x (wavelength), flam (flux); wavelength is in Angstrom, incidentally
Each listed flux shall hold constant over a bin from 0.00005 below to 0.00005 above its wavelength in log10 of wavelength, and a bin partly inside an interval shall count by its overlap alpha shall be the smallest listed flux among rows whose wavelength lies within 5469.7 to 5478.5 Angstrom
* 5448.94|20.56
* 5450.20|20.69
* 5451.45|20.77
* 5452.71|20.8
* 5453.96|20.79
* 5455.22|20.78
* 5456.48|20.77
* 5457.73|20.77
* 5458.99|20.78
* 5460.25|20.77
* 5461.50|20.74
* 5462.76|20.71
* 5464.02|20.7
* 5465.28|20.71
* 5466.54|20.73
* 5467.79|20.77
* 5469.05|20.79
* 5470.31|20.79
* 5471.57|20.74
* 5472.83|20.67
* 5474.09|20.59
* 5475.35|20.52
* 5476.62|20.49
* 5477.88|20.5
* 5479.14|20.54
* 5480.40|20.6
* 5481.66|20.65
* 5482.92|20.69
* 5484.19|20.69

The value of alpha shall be 20.49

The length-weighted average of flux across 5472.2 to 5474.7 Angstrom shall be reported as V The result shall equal 20.6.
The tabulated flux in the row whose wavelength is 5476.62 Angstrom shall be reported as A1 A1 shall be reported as 20.49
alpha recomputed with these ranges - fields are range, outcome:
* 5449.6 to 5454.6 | 20.69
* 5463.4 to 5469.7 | 20.7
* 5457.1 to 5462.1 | 20.74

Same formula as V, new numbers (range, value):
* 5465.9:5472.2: 20.8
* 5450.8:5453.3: 20.8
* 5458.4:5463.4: 20.8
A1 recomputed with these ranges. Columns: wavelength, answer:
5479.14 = 20.54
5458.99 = 20.78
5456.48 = 20.77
